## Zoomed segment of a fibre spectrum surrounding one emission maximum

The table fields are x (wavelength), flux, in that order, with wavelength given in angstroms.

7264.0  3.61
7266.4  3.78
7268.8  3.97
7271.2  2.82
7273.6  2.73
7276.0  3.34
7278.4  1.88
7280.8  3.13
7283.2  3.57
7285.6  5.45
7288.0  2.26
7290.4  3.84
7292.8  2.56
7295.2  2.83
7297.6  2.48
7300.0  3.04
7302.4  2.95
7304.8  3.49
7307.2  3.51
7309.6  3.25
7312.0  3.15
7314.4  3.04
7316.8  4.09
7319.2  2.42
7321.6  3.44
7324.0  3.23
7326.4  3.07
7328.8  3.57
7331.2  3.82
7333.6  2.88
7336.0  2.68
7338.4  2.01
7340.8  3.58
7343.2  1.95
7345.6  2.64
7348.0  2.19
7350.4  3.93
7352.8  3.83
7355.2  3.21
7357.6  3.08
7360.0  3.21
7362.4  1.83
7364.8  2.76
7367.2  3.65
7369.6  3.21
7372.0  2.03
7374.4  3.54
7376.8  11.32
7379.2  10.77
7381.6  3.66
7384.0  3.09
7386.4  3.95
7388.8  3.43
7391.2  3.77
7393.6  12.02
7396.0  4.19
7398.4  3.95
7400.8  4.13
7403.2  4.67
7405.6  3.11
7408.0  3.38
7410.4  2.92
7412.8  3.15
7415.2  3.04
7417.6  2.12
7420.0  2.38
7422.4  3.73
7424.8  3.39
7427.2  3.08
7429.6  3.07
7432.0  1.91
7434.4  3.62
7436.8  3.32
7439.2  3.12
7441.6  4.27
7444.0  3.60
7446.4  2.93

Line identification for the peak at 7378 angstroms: [S II]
